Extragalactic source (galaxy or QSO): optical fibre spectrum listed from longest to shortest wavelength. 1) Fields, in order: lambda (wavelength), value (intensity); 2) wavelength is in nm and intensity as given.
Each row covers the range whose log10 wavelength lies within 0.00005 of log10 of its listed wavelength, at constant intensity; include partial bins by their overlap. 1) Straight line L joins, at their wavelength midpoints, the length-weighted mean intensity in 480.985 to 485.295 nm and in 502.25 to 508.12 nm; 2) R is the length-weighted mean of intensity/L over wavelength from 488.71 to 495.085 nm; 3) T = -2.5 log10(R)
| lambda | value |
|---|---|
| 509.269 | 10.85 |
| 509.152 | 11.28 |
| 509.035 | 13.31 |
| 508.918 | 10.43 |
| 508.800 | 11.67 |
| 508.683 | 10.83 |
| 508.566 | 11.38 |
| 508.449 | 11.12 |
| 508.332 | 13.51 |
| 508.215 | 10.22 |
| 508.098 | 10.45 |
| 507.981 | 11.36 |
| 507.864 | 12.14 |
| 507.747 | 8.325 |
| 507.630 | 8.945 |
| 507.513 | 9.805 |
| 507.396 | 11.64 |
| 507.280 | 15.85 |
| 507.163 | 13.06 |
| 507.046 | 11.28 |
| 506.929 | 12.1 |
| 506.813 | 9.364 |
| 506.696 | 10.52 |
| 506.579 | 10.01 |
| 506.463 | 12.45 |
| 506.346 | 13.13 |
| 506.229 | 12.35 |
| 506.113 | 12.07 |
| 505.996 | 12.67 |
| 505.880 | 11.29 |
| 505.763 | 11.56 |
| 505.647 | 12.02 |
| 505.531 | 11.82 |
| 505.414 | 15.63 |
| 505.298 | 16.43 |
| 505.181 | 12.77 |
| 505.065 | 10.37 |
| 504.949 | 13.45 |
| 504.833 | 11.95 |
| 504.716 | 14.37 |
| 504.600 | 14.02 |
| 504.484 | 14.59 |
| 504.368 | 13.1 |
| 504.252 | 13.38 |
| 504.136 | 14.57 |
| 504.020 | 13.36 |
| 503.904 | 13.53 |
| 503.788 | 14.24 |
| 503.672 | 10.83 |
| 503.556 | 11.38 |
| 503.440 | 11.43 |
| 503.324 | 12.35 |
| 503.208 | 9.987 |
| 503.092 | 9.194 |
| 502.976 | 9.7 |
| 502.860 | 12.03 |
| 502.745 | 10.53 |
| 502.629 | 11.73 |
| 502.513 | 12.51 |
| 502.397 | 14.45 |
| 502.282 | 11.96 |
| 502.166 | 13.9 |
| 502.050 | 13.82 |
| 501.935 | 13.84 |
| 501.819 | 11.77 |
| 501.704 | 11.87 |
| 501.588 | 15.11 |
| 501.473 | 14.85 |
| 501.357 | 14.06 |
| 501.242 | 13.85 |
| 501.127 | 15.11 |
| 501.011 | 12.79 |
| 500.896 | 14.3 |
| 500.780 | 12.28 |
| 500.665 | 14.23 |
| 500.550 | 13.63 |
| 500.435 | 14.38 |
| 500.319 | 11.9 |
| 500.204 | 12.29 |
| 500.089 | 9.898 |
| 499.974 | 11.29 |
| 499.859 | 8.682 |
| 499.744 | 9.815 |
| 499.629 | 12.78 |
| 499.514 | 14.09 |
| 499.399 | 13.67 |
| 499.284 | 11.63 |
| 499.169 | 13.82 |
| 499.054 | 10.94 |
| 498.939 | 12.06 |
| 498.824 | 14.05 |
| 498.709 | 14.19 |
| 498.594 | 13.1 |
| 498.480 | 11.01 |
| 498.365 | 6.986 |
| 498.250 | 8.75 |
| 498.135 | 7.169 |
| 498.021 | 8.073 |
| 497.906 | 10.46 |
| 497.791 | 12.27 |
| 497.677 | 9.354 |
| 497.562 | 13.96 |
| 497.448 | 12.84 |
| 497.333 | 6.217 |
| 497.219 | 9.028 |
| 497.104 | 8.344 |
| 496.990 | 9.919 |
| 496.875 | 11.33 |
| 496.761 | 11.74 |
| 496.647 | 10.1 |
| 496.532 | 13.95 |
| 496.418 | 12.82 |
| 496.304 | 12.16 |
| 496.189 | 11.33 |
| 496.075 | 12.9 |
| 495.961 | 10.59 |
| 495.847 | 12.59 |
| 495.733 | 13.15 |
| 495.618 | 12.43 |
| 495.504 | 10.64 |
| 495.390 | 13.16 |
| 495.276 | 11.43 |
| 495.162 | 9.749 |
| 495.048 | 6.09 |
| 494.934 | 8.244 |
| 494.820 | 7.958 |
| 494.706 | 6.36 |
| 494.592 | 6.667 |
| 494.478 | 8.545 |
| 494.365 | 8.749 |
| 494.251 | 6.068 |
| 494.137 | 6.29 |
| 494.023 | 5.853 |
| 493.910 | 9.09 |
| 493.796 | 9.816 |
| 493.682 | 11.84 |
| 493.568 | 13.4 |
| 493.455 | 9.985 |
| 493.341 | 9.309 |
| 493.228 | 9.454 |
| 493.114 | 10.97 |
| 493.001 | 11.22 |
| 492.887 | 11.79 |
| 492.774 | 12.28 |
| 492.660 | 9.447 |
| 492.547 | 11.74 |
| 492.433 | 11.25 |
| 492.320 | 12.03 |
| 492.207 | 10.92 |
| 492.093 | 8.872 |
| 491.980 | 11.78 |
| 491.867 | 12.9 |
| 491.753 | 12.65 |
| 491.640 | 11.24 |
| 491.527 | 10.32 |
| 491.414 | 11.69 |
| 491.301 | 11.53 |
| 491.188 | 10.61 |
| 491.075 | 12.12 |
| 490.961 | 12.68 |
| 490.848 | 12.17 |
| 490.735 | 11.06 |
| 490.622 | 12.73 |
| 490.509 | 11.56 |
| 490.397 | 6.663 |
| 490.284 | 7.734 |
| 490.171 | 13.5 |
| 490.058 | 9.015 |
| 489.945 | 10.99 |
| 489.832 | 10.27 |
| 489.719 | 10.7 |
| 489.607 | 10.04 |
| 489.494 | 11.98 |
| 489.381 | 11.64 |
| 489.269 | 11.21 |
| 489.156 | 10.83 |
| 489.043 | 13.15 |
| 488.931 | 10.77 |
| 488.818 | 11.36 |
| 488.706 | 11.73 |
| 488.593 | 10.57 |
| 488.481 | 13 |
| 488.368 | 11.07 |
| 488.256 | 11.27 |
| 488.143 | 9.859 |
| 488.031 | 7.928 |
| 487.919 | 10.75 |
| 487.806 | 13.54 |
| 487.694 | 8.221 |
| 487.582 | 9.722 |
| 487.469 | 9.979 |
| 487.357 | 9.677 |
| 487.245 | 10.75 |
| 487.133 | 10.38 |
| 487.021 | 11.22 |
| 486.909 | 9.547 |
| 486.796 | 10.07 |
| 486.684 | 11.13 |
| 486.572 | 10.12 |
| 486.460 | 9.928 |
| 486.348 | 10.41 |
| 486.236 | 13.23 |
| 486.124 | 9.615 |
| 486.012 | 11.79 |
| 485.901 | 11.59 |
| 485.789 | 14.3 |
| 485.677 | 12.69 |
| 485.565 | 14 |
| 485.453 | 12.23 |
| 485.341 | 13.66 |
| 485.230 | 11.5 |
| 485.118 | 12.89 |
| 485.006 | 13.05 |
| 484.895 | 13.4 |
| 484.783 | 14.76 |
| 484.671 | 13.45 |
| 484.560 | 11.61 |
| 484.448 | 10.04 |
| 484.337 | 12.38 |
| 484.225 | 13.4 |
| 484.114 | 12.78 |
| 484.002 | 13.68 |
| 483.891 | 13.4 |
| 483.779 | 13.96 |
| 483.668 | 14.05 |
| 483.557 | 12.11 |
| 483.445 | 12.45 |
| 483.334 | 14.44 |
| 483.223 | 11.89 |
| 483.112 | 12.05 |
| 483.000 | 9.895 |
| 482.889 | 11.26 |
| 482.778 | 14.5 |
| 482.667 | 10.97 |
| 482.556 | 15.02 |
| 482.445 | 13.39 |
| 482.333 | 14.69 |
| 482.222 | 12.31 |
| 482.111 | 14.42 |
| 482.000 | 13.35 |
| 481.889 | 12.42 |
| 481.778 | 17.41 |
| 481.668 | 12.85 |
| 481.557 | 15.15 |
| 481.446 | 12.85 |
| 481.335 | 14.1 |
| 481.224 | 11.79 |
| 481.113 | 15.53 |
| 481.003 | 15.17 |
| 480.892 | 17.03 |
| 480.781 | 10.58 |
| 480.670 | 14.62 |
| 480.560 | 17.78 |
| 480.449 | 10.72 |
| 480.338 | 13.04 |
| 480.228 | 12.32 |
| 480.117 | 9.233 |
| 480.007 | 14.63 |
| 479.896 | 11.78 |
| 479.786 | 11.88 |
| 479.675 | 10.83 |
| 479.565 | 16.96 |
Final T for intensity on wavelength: 0.23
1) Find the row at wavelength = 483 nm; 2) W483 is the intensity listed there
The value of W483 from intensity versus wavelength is 9.895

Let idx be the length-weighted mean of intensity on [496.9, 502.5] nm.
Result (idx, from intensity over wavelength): 12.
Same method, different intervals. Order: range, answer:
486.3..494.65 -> 10.6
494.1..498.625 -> 10.1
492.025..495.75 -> 9.81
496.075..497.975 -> 11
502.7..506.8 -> 12.3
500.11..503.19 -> 12.8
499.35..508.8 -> 12.3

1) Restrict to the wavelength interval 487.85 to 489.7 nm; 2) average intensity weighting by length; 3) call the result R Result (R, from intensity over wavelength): 11.1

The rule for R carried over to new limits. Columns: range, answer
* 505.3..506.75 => 12.3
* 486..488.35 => 10.4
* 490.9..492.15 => 11.5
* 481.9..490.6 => 11.7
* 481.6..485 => 13.1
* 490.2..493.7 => 11.1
